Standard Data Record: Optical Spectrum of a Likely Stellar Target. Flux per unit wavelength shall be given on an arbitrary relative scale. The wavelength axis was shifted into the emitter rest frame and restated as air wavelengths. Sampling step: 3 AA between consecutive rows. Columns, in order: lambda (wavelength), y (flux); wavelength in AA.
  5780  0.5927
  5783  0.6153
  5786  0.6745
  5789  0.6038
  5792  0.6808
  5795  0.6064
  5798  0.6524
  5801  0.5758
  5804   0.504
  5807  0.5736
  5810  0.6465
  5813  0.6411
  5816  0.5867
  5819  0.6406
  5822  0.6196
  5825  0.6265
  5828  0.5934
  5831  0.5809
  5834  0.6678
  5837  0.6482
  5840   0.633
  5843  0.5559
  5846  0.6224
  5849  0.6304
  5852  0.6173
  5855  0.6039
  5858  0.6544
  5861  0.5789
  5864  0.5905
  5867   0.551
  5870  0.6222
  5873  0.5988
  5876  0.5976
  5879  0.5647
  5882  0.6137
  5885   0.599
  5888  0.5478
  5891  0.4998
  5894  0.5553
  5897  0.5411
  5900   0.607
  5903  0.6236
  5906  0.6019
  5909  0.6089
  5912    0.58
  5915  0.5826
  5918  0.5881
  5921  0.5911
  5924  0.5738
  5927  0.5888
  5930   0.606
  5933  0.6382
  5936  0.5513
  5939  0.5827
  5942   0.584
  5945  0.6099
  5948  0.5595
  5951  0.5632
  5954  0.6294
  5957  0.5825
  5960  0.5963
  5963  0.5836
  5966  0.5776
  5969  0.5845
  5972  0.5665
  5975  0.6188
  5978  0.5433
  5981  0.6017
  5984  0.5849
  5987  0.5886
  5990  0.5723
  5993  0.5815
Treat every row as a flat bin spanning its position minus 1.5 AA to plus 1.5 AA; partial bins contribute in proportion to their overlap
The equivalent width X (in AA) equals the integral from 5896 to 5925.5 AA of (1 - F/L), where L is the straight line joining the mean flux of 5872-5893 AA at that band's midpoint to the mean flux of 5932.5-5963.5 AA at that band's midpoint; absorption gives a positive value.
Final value -0.6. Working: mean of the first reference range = 0.573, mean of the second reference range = 0.588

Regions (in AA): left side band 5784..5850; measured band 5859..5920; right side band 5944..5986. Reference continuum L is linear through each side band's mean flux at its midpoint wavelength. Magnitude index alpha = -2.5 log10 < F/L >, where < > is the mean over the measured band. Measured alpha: 0.03 mag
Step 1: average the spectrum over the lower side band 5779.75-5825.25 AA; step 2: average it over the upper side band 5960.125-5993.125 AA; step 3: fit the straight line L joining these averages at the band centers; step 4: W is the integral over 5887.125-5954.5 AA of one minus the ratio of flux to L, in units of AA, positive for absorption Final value 1.2 AA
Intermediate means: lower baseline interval 0.615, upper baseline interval 0.583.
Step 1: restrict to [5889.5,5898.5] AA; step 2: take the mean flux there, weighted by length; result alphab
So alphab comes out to 0.532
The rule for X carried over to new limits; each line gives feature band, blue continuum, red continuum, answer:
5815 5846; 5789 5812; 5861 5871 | -1.0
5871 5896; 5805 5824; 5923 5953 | 1.1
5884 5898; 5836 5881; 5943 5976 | 1.2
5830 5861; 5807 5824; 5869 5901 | -0.9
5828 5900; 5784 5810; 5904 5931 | 0.7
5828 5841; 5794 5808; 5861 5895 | -1.1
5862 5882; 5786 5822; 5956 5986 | 0.4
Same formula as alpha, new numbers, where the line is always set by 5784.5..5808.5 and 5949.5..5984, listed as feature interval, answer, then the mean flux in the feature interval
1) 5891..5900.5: 0.08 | 0.553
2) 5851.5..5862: -0.03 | 0.615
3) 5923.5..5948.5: 0.00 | 0.59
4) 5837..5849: -0.02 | 0.613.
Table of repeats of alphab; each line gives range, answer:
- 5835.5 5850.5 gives 0.618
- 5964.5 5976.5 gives 0.587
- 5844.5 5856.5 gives 0.618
